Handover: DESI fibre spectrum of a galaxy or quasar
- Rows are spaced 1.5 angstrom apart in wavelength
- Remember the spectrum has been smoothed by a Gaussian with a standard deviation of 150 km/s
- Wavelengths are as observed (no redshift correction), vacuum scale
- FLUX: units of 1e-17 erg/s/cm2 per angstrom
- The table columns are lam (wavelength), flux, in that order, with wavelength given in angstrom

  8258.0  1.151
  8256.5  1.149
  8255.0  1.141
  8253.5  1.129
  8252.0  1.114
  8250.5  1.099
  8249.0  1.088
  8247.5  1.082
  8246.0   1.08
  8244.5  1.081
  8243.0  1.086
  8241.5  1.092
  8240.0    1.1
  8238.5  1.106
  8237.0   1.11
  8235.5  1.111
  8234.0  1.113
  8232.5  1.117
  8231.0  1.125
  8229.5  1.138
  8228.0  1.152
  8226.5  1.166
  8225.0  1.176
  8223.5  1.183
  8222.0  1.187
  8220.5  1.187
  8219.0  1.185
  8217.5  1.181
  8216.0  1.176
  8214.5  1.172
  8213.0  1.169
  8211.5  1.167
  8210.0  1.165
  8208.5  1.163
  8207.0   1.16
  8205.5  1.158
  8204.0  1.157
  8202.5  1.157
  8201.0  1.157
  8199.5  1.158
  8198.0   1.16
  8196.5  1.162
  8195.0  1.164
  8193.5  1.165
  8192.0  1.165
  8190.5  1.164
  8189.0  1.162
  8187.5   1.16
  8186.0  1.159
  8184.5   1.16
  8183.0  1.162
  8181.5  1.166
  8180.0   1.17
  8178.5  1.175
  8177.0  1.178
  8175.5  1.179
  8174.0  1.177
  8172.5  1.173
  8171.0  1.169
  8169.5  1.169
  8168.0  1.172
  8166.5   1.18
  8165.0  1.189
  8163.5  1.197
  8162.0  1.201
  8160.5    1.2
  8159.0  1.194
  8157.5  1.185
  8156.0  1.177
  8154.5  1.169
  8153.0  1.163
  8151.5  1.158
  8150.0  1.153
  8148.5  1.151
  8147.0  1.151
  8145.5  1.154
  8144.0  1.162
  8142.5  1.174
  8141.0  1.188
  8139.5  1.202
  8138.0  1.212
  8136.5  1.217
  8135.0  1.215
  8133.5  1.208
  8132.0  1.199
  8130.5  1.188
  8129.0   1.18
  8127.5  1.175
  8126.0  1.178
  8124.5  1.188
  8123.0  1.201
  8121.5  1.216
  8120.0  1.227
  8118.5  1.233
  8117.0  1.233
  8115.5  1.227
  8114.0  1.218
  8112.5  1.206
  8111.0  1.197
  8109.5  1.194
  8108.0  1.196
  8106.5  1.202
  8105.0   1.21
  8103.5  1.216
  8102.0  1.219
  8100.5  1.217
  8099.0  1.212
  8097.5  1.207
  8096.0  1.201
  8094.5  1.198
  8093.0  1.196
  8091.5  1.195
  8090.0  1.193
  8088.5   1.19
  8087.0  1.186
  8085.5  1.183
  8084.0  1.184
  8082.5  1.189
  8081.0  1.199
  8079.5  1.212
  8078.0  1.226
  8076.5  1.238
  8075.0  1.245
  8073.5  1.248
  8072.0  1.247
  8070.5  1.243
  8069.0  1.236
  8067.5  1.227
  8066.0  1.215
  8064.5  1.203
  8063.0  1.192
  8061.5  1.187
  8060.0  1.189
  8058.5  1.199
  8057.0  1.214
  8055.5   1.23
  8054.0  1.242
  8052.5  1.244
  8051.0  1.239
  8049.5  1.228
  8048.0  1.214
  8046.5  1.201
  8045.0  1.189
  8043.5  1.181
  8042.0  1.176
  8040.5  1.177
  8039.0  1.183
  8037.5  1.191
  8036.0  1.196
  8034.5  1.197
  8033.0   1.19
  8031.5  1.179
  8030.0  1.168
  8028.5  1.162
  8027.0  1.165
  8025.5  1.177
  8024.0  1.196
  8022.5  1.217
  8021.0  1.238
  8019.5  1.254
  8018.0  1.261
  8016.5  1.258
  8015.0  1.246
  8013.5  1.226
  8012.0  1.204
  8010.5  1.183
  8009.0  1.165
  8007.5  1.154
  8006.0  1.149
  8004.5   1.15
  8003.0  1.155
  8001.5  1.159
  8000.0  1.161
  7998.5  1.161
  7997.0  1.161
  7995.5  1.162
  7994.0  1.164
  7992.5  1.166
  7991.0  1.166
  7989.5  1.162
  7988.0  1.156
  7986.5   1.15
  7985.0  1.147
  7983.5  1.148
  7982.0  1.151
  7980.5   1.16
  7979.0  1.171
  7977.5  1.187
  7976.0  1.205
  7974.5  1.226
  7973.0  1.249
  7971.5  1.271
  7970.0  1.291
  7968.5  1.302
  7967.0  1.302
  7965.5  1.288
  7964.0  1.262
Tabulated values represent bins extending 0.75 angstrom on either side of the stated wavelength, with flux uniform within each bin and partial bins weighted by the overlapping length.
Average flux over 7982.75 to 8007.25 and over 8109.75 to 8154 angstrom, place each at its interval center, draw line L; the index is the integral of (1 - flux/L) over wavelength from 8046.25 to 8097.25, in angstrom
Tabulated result -1.56 angstrom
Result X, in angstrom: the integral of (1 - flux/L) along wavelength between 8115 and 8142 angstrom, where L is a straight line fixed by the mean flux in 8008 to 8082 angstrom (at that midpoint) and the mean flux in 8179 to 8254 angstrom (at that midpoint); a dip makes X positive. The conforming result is -0.6 angstrom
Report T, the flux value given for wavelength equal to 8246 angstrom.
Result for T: 1.08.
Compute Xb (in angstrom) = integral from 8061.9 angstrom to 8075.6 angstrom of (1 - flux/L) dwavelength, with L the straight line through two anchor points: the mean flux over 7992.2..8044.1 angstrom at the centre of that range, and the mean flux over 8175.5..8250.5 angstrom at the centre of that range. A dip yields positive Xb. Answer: -0.6 angstrom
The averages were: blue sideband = 1.19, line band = 1.23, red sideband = 1.15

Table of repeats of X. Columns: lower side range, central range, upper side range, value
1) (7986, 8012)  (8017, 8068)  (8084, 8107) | -1.1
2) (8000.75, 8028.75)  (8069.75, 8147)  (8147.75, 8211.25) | -1.5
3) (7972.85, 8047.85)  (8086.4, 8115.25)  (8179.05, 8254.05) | -0.9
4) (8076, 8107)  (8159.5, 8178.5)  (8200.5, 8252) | -0.3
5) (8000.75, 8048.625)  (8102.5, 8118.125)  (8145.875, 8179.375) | -0.4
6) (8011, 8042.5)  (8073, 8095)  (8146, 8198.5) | -0.3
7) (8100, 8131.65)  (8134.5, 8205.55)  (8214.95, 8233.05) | 0.8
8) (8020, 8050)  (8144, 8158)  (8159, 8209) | 0.2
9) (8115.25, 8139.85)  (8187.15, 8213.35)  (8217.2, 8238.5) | 0.1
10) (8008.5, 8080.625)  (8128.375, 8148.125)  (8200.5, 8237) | -0.1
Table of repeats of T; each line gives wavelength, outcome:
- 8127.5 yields 1.175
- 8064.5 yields 1.203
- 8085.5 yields 1.183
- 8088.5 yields 1.19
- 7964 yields 1.262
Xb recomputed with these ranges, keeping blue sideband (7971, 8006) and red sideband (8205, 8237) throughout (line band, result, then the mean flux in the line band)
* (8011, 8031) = -0.7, 1.21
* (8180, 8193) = 0.0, 1.16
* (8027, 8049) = -0.3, 1.19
